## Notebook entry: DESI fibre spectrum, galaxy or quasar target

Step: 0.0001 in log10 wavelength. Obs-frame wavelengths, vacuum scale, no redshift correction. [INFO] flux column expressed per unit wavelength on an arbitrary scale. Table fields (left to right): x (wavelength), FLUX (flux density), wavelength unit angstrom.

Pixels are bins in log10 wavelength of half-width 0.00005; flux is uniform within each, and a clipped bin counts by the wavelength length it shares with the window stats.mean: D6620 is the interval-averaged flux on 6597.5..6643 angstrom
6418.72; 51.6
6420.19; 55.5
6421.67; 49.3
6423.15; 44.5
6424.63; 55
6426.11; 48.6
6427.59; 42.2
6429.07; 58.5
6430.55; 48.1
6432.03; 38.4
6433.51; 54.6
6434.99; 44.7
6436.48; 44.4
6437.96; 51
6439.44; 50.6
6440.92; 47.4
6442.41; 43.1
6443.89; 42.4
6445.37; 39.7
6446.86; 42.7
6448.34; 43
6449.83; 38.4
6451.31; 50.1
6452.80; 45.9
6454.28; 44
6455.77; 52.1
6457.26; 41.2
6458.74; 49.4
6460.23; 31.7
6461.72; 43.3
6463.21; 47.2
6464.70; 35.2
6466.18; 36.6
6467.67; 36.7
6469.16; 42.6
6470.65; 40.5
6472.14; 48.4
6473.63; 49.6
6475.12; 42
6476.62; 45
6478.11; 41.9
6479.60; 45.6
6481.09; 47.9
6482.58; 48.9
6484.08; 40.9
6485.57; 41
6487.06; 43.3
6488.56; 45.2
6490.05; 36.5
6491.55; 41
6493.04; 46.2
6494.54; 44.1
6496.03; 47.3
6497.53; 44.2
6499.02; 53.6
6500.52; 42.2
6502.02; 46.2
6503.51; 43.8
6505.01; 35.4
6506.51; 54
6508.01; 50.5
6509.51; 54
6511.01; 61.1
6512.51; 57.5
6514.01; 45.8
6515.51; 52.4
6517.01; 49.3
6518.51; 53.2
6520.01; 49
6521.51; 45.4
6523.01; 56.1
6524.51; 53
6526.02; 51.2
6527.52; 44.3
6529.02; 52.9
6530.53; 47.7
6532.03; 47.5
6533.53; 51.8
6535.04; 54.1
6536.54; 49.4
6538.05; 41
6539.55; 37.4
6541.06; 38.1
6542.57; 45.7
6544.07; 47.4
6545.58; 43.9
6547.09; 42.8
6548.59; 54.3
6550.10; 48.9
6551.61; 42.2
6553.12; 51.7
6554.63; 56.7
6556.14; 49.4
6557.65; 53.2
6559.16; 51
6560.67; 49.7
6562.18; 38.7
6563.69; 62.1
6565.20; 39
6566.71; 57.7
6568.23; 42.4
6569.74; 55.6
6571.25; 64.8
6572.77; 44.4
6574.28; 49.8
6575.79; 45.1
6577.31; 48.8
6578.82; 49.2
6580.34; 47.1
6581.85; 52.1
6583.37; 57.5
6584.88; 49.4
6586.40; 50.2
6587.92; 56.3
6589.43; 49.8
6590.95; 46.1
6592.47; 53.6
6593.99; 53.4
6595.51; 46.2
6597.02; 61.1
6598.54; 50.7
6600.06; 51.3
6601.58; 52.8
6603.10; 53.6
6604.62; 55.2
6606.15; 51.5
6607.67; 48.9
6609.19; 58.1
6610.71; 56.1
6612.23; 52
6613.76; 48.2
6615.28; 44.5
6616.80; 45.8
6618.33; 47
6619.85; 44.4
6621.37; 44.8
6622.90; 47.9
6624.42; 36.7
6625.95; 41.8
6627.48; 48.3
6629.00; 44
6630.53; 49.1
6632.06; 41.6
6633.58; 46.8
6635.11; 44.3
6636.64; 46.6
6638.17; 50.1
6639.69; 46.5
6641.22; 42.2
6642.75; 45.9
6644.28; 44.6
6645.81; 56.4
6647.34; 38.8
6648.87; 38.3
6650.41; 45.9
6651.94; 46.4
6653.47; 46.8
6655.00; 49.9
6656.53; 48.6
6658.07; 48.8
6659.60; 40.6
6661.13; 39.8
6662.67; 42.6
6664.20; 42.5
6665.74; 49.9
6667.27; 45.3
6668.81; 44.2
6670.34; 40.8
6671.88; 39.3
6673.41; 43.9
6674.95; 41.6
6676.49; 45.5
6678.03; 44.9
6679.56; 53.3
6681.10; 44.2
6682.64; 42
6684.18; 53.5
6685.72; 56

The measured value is 48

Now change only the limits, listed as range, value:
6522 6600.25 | 49.7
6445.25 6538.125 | 46.1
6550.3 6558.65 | 50.5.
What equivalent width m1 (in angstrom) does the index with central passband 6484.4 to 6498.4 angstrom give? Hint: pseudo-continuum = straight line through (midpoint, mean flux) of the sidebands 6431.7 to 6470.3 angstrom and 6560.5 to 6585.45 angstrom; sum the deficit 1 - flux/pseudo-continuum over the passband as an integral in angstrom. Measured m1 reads 0.8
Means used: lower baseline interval 43.7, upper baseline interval 50.2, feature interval 43.2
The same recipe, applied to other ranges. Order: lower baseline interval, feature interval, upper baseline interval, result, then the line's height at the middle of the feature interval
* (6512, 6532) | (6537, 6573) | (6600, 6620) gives 1.60 angstrom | 50.6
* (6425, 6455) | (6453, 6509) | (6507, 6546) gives 4.22 angstrom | 47.6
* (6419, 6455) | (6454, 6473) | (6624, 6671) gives 1.79 angstrom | 46.6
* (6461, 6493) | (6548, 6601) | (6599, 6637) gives -4.97 angstrom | 46.5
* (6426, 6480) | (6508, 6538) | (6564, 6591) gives -2.00 angstrom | 47.9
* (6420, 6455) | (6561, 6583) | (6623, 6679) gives -2.15 angstrom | 45.5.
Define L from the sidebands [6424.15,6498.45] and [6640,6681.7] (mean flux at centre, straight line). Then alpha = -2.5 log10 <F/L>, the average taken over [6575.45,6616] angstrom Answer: -0.15 mag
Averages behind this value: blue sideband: 44.5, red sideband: 44.9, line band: 51.5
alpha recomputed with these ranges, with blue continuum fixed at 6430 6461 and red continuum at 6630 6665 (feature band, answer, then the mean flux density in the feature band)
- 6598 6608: -0.154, 52.1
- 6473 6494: 0.026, 43.9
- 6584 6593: -0.130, 50.9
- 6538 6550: 0.020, 44.3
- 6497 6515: -0.095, 49.1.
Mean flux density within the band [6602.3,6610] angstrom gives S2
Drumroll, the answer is 53.5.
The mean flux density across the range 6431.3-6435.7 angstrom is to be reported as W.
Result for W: 46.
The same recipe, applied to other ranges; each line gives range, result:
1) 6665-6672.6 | 43.9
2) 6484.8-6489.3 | 43.2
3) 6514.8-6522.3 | 49.9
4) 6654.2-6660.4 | 47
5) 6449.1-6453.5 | 44.8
